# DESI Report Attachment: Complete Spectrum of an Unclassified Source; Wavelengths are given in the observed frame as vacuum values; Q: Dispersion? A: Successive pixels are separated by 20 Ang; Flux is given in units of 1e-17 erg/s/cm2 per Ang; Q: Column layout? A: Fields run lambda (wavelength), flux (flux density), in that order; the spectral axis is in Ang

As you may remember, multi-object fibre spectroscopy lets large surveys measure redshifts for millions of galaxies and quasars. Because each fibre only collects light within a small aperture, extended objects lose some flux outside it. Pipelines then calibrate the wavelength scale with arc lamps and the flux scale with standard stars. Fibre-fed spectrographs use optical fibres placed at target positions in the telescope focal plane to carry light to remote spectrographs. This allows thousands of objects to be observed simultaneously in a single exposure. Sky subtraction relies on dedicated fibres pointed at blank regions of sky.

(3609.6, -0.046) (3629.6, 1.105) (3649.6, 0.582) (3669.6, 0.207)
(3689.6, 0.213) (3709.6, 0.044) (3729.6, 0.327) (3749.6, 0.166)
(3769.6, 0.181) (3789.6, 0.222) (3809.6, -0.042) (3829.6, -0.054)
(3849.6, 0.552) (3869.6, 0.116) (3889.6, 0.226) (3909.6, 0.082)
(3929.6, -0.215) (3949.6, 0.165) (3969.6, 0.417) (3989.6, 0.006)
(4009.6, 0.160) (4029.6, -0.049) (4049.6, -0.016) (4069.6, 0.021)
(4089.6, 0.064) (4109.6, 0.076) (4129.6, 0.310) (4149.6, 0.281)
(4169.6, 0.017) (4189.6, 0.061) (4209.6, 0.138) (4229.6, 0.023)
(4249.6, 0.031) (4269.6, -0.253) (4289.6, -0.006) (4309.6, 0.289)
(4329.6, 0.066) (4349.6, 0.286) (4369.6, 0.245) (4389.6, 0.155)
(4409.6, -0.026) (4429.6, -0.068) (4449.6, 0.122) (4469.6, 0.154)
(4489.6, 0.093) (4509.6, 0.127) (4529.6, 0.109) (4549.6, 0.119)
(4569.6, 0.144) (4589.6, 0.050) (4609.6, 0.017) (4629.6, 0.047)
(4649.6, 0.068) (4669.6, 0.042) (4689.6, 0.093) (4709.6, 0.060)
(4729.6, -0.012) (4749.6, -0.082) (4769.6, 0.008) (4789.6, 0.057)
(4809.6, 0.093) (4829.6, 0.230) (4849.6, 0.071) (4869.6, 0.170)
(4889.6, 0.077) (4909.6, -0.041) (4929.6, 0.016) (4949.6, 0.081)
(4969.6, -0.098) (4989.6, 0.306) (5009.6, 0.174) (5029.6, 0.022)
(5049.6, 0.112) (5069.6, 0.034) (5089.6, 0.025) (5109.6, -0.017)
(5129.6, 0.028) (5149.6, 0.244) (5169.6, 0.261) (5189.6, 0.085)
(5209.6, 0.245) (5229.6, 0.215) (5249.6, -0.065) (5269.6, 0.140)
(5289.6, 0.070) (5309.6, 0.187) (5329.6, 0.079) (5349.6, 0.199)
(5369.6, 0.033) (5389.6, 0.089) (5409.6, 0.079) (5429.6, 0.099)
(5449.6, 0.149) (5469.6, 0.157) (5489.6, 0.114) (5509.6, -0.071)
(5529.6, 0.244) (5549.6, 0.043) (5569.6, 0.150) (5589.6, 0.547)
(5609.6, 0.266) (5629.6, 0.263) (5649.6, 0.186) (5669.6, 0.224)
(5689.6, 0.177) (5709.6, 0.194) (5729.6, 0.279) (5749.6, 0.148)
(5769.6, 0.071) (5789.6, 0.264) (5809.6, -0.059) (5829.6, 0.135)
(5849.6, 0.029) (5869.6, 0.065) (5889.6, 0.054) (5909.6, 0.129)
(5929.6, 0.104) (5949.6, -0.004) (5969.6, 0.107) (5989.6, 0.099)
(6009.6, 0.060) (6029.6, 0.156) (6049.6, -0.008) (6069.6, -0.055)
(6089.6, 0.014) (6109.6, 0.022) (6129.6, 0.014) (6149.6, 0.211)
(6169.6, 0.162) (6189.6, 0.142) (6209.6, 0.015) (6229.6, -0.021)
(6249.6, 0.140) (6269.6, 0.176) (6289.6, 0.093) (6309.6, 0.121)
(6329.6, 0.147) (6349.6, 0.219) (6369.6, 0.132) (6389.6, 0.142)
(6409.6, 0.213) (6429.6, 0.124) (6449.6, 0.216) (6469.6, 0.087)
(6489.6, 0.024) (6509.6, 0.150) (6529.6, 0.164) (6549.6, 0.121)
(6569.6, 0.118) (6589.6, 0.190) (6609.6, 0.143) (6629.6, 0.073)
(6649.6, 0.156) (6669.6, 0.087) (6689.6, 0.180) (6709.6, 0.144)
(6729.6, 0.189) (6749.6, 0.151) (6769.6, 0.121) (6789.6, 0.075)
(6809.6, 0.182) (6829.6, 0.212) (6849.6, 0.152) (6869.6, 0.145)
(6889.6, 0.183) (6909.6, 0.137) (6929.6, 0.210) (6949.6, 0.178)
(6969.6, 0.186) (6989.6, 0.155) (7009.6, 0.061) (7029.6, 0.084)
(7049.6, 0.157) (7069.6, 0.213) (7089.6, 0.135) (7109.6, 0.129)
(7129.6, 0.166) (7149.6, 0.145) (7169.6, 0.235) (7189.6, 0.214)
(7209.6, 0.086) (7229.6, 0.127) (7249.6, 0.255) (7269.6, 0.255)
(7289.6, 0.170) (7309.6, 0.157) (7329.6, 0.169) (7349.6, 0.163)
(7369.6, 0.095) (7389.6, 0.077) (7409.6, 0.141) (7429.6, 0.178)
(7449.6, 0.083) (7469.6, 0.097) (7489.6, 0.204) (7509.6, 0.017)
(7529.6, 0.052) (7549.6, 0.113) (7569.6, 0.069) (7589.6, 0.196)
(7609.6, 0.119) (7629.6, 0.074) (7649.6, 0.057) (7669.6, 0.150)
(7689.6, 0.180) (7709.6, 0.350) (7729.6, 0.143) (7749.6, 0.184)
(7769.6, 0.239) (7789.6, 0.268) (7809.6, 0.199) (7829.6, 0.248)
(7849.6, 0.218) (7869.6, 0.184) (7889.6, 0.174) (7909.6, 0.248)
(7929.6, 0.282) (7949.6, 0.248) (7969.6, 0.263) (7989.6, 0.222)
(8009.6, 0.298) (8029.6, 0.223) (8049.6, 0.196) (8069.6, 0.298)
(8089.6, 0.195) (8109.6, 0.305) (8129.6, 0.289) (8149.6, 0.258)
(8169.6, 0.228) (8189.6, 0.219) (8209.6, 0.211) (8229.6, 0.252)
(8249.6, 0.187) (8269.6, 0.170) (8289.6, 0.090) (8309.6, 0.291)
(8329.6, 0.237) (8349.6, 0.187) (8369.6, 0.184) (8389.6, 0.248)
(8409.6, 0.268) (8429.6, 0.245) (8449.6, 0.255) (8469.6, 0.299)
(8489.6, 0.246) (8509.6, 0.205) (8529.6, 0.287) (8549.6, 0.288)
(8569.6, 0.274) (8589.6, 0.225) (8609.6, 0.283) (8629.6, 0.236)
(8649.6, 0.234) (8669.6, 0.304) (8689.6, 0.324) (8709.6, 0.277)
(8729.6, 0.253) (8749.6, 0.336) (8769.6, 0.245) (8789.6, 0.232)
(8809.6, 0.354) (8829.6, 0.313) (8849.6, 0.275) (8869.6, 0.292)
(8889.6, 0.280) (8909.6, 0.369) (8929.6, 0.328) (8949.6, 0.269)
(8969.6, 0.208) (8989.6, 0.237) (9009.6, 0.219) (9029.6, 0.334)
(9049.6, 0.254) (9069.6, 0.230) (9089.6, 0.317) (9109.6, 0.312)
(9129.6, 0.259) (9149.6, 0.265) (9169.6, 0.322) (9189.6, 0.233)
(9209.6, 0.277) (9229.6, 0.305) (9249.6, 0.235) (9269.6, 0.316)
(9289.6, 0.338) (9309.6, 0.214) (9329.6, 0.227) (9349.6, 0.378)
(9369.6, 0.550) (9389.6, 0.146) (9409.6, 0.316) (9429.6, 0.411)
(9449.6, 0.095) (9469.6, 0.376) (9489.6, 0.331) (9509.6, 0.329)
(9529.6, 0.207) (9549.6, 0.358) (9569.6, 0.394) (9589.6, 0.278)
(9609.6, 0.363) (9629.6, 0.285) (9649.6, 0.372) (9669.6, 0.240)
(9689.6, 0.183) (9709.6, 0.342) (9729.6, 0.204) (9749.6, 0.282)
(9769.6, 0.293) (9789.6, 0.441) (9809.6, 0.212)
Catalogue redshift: 0.926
